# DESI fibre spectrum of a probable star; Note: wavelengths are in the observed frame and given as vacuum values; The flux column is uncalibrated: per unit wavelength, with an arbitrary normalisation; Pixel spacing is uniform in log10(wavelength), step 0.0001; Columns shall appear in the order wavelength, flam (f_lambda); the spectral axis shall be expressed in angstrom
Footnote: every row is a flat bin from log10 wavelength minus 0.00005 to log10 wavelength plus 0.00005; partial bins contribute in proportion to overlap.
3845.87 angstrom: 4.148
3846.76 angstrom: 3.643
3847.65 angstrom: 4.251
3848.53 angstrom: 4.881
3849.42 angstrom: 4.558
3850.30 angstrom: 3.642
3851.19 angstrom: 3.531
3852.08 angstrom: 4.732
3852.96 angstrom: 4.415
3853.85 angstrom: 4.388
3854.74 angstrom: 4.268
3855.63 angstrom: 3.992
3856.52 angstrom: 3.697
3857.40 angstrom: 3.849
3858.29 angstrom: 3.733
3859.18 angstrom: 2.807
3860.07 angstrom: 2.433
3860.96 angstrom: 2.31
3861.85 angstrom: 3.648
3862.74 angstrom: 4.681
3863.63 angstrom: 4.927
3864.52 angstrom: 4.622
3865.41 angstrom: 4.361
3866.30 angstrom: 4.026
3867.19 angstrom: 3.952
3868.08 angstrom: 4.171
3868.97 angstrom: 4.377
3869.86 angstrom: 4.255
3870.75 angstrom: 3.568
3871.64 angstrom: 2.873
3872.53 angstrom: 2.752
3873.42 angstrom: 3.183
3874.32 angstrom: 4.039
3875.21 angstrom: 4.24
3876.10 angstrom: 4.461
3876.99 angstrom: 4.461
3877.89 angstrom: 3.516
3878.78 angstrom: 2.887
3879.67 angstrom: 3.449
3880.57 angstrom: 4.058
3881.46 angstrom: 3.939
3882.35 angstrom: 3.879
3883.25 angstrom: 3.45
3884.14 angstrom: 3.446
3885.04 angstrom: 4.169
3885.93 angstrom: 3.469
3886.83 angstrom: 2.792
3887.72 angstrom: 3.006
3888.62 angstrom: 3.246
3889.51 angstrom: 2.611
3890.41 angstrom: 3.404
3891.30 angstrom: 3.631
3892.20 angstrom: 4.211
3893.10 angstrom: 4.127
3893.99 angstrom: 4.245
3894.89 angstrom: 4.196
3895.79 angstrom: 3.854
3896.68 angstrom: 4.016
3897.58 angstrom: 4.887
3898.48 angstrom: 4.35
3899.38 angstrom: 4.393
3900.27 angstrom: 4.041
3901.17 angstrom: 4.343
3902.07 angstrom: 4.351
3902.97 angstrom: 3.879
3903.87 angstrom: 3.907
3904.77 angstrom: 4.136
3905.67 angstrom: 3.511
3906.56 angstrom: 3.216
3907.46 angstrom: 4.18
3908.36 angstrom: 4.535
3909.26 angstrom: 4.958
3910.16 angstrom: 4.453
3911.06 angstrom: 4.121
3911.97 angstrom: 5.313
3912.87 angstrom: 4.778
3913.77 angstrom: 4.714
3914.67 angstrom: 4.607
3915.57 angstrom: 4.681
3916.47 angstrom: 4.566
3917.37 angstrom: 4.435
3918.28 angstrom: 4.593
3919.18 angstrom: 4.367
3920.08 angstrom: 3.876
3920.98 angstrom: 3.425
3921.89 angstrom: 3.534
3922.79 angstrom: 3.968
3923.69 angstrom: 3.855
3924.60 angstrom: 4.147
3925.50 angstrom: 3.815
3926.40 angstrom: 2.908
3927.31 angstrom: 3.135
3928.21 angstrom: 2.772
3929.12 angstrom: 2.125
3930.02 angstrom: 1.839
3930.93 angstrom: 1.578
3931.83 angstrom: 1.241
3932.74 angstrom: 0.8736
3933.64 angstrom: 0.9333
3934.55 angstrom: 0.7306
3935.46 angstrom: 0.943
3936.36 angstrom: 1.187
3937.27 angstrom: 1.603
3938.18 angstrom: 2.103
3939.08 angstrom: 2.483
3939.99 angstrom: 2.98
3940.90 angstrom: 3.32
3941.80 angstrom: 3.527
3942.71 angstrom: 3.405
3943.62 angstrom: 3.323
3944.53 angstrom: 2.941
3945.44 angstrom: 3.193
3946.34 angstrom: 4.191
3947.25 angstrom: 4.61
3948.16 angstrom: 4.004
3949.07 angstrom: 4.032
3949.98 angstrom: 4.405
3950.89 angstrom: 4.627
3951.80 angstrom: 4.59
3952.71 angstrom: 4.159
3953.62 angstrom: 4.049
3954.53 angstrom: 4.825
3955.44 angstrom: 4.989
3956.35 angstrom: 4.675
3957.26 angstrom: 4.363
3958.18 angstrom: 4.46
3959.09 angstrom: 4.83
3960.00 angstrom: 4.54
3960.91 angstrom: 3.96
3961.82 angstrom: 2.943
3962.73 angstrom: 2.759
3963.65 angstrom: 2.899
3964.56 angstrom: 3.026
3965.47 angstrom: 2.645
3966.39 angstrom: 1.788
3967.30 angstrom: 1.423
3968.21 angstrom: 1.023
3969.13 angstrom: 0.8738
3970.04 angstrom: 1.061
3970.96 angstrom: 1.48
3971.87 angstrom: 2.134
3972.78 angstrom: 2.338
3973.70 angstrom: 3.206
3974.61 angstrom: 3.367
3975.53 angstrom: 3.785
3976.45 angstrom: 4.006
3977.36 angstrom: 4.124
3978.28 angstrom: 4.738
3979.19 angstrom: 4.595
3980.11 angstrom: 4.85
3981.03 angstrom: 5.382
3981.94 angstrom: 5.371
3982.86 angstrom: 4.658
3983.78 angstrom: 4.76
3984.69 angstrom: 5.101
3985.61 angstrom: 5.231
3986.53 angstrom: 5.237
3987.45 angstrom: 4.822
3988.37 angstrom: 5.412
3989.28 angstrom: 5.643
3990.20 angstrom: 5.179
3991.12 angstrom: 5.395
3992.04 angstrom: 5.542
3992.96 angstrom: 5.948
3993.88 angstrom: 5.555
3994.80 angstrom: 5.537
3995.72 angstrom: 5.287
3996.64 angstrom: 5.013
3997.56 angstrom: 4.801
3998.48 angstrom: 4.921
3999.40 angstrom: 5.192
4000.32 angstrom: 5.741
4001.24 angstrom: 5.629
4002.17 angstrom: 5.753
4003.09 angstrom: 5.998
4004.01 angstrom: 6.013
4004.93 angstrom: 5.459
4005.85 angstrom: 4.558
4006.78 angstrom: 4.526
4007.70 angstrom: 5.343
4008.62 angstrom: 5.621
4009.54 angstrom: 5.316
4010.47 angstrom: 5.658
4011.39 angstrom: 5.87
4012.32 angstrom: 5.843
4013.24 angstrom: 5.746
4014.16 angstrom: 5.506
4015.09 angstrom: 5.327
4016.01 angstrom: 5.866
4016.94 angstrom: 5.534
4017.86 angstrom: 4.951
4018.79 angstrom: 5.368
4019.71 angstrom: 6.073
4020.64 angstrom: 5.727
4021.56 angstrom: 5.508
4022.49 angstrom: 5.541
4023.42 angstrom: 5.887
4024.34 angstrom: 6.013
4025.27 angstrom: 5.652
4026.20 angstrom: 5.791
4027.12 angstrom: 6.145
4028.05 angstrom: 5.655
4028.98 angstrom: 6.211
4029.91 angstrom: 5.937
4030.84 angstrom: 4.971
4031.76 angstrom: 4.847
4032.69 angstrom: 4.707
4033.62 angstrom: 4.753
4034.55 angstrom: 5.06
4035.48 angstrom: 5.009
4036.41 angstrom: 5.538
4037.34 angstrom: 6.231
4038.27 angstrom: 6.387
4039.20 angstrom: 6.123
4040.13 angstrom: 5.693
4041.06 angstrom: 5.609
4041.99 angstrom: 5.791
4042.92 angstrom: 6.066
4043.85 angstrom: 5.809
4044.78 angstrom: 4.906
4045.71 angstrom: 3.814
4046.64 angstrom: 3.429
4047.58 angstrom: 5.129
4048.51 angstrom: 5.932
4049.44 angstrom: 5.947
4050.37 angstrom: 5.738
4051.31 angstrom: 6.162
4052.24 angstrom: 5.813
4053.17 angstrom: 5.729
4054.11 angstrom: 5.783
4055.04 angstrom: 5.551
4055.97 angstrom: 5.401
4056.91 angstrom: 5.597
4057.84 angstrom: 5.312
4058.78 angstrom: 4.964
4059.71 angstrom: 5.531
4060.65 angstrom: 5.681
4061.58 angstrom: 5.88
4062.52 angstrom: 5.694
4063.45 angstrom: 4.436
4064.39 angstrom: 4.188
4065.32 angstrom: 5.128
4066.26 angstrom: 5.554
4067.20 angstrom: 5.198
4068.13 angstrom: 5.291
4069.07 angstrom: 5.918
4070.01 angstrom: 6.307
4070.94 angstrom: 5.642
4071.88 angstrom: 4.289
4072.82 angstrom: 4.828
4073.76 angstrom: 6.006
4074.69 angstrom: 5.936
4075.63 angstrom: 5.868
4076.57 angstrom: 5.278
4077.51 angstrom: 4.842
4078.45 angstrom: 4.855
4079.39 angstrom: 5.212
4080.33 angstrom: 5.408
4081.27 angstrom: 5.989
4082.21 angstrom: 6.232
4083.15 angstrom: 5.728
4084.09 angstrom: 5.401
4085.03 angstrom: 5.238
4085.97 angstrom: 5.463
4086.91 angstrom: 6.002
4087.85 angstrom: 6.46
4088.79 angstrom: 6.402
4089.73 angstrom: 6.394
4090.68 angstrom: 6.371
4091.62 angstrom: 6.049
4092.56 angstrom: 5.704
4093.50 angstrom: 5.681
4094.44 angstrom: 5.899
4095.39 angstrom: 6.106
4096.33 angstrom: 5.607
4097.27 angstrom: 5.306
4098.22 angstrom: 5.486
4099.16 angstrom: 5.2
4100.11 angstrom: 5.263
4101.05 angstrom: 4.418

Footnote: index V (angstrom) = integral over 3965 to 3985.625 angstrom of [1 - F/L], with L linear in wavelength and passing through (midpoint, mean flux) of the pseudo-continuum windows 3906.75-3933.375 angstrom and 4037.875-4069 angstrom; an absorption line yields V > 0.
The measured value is 5.1 angstrom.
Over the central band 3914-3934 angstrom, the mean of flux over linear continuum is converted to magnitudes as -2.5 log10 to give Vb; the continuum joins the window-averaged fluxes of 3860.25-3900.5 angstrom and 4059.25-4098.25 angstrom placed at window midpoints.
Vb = 0.27 mag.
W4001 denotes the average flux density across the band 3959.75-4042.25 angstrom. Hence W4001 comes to 4.83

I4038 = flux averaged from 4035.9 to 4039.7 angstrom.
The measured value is 6.05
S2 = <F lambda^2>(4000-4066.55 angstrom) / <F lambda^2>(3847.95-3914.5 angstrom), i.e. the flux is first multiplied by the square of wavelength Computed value 1.5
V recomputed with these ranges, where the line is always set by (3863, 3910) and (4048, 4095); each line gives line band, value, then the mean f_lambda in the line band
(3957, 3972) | 6.17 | 2.71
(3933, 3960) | 6.29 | 3.43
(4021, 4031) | -1.15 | 5.78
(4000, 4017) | -1.76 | 5.54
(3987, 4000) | -1.13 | 5.31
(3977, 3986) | -0.21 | 4.89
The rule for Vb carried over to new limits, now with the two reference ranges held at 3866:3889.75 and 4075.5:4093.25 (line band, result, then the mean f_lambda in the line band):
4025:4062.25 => -0.04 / 5.51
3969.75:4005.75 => 0.01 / 4.74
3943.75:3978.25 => 0.29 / 3.43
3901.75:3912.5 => -0.07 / 4.21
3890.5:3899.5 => -0.09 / 4.15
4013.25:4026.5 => -0.11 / 5.63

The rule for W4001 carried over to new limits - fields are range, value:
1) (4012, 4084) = 5.49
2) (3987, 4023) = 5.46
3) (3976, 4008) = 5.18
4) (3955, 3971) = 3.02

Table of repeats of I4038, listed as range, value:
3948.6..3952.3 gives 4.41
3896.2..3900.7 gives 4.34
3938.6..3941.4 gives 2.94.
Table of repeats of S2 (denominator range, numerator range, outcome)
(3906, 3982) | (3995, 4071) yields 1.67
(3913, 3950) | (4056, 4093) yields 1.90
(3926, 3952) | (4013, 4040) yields 2.14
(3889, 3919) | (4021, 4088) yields 1.40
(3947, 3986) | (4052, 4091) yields 1.56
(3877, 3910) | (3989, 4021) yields 1.50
